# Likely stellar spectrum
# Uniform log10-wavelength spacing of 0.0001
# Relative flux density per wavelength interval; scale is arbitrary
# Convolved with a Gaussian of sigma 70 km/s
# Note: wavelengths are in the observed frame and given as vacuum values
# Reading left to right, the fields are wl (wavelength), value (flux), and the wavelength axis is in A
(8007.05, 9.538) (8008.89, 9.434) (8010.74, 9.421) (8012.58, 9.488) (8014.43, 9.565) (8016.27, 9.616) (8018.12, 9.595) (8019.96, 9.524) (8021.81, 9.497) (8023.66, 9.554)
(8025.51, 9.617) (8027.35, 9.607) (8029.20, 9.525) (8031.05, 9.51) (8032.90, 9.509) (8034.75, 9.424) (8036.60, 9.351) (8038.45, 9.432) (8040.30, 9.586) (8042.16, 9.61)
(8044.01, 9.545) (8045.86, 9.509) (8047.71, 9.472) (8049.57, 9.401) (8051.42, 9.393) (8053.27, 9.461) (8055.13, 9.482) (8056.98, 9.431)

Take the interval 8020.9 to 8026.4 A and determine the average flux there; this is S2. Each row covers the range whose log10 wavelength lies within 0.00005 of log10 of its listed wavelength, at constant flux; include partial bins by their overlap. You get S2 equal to 9.55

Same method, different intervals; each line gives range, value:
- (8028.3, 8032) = 9.51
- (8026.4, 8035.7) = 9.52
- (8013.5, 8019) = 9.59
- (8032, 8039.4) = 9.43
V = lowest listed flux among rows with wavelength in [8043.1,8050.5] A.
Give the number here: 9.401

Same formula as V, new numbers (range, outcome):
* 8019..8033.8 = 9.497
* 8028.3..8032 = 9.51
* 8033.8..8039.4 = 9.351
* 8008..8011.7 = 9.421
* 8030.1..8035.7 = 9.424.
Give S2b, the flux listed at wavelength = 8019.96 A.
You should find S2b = 9.524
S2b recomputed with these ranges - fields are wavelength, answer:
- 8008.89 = 9.434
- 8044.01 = 9.545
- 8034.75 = 9.424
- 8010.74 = 9.421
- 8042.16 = 9.61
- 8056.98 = 9.431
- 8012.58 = 9.488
